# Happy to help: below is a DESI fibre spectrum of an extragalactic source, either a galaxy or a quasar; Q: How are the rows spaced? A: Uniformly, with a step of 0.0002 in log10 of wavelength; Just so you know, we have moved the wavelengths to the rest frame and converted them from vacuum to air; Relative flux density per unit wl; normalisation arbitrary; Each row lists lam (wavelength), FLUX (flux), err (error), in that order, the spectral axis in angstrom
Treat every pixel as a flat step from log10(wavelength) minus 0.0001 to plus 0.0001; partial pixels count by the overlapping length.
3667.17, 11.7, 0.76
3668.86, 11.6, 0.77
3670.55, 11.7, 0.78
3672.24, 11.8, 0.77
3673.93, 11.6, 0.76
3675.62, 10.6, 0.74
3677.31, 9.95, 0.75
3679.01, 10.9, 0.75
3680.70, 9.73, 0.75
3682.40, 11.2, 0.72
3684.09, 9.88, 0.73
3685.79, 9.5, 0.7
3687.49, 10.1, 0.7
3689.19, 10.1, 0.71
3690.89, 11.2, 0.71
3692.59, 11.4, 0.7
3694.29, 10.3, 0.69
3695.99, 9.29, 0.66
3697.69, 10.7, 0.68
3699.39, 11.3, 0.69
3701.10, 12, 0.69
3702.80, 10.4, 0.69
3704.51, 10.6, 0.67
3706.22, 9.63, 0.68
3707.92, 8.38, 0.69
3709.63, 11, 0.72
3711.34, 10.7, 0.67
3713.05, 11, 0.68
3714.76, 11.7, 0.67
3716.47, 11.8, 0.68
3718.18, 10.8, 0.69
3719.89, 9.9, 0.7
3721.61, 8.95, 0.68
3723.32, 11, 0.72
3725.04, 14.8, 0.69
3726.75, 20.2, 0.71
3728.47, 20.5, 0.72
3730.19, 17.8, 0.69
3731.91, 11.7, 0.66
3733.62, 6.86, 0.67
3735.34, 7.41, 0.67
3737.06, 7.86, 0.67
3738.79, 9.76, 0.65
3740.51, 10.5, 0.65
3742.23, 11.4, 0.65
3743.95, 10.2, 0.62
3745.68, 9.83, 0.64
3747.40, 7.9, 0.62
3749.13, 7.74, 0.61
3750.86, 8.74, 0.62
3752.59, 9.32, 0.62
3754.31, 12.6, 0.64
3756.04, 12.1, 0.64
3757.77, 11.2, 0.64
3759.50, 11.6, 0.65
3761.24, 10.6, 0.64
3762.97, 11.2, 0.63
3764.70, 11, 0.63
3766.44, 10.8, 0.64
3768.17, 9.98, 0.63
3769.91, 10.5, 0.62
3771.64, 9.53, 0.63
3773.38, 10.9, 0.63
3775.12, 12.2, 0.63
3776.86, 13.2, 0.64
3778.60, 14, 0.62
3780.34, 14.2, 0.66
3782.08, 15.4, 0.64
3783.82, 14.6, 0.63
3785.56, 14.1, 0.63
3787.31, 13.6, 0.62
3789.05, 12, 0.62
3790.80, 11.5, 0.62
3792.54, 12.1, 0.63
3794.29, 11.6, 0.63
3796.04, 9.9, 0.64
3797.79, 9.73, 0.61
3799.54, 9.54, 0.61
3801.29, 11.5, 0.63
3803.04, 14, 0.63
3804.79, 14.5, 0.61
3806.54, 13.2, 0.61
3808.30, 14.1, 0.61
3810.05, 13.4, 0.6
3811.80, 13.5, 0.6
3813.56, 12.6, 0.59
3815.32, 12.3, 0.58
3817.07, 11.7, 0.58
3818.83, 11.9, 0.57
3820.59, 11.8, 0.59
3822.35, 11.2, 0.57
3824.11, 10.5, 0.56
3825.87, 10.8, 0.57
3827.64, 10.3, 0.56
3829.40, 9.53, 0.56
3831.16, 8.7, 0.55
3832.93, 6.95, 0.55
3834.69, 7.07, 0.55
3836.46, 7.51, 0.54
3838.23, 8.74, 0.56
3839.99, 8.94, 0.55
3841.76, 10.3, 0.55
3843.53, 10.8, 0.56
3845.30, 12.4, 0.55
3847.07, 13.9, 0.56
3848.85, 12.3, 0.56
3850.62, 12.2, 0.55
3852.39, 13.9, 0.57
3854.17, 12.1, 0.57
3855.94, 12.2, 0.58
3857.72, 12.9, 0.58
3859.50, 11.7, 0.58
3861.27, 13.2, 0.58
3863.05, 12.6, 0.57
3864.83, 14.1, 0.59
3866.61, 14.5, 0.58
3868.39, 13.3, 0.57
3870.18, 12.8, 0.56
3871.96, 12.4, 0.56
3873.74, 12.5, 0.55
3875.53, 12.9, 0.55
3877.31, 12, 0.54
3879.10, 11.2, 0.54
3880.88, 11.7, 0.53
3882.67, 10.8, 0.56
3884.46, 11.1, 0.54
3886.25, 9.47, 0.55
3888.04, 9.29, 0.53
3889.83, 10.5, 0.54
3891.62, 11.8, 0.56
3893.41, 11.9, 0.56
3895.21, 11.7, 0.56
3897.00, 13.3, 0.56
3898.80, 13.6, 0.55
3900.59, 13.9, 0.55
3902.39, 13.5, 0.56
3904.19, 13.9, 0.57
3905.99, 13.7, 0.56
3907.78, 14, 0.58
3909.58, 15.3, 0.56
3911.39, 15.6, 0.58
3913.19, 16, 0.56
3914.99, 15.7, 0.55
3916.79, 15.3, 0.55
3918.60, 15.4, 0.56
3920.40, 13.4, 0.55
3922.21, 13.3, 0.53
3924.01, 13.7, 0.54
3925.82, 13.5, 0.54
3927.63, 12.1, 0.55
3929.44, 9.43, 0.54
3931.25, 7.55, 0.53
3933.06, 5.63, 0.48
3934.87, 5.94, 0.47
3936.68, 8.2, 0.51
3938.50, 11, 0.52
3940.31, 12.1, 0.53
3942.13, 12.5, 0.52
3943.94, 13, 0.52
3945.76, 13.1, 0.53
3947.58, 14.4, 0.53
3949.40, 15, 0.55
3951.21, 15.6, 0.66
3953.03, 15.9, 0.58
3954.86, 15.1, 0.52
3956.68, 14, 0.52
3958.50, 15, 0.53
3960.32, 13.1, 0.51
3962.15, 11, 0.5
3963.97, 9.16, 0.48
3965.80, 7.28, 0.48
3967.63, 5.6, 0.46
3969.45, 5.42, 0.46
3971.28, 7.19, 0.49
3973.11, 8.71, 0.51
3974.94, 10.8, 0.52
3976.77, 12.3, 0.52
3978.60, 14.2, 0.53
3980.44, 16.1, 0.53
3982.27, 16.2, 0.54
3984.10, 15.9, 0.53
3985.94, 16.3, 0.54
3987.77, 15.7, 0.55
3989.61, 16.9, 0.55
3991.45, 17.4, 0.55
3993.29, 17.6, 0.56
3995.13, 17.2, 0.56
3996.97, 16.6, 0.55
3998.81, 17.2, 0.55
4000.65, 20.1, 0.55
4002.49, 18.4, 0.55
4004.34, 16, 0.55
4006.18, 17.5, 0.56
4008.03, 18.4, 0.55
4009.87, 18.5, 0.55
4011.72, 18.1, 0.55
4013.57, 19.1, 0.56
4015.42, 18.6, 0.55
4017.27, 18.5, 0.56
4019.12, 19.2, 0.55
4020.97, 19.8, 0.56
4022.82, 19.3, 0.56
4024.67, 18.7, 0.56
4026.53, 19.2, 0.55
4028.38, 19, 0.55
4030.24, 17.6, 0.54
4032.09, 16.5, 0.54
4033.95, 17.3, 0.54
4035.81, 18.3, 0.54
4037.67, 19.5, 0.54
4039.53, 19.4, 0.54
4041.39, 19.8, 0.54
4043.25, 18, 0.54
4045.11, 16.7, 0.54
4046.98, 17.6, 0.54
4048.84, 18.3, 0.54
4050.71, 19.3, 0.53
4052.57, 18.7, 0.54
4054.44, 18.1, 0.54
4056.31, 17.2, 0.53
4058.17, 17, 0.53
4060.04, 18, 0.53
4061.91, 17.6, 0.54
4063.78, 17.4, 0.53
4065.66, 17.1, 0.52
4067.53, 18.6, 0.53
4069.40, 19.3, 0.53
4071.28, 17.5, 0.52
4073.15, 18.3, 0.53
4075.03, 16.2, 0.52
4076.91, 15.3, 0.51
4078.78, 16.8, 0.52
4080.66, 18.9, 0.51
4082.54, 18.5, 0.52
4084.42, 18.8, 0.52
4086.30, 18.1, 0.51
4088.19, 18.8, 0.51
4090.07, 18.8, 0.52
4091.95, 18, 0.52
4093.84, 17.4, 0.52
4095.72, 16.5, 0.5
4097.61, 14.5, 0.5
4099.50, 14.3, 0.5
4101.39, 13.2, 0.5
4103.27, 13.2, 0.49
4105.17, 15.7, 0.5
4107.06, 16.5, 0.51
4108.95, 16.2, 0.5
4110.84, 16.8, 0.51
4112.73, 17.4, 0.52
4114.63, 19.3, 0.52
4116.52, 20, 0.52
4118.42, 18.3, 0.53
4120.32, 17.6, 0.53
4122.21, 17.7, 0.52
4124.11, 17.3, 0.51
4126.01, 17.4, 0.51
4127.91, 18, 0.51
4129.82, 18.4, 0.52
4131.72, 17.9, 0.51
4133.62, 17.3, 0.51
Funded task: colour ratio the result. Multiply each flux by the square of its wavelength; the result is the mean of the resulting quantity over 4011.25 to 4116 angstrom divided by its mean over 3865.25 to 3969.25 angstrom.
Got 1.55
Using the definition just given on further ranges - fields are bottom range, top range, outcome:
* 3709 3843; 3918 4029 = 1.40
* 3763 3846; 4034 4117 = 1.75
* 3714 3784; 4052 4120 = 1.79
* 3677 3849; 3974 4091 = 1.81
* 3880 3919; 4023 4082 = 1.49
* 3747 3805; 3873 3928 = 1.20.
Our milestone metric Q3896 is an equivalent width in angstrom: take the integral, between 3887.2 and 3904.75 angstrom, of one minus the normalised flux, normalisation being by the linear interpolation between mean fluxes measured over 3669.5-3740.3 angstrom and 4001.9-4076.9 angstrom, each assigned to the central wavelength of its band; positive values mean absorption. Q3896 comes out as 3.3 angstrom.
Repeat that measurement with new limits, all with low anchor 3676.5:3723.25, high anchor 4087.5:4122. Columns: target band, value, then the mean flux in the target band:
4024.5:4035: -1.59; 18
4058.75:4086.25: -2.41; 17.7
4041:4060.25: -2.47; 18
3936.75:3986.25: 7.62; 12.3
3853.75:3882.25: 1.07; 12.6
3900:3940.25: 3.96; 12.5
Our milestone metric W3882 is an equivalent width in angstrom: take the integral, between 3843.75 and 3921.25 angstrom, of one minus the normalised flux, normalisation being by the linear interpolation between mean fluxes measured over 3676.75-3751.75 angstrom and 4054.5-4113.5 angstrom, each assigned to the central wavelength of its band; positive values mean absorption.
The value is 4.3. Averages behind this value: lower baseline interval 10.8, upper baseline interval 17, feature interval 12.9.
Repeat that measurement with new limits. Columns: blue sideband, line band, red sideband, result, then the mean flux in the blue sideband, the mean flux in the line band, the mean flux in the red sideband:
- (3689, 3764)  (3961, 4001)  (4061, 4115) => 5.2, 11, 13.3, 17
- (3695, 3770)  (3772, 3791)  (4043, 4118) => -2.1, 11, 13.2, 17.3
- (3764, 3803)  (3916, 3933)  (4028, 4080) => 3.1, 12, 12.3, 17.9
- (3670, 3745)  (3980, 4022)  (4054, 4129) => -4.8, 11.1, 17.6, 17.3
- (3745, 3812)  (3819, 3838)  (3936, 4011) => 4.3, 11.7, 9.5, 14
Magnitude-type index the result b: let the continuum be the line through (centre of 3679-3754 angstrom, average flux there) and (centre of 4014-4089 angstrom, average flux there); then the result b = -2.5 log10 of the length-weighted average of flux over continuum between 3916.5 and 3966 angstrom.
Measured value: 0.278 mag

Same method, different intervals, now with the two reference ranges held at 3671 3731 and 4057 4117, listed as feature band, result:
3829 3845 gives 0.46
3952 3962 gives 0.07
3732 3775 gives 0.21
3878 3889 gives 0.31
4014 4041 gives -0.15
